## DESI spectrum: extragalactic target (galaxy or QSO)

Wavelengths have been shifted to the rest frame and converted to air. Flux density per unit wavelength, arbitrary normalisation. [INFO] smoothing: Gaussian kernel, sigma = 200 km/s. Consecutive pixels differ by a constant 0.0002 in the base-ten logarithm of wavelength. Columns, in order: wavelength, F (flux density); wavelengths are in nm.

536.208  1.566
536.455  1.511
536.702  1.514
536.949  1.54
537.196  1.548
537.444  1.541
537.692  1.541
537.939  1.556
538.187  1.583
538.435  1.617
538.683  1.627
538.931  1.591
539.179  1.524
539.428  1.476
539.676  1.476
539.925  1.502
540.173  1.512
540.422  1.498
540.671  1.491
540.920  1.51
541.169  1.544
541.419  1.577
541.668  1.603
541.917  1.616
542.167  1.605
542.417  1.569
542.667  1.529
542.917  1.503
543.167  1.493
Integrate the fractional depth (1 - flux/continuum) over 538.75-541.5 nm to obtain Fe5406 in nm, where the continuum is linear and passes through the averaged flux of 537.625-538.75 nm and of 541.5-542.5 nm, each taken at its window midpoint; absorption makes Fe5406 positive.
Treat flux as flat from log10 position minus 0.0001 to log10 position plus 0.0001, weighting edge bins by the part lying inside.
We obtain 0.126 nm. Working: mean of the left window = 1.59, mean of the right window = 1.6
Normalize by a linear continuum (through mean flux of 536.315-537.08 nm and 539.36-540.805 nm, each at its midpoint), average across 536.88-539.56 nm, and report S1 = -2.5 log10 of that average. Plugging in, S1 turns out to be -0.034 mag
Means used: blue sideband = 1.52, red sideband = 1.49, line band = 1.56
